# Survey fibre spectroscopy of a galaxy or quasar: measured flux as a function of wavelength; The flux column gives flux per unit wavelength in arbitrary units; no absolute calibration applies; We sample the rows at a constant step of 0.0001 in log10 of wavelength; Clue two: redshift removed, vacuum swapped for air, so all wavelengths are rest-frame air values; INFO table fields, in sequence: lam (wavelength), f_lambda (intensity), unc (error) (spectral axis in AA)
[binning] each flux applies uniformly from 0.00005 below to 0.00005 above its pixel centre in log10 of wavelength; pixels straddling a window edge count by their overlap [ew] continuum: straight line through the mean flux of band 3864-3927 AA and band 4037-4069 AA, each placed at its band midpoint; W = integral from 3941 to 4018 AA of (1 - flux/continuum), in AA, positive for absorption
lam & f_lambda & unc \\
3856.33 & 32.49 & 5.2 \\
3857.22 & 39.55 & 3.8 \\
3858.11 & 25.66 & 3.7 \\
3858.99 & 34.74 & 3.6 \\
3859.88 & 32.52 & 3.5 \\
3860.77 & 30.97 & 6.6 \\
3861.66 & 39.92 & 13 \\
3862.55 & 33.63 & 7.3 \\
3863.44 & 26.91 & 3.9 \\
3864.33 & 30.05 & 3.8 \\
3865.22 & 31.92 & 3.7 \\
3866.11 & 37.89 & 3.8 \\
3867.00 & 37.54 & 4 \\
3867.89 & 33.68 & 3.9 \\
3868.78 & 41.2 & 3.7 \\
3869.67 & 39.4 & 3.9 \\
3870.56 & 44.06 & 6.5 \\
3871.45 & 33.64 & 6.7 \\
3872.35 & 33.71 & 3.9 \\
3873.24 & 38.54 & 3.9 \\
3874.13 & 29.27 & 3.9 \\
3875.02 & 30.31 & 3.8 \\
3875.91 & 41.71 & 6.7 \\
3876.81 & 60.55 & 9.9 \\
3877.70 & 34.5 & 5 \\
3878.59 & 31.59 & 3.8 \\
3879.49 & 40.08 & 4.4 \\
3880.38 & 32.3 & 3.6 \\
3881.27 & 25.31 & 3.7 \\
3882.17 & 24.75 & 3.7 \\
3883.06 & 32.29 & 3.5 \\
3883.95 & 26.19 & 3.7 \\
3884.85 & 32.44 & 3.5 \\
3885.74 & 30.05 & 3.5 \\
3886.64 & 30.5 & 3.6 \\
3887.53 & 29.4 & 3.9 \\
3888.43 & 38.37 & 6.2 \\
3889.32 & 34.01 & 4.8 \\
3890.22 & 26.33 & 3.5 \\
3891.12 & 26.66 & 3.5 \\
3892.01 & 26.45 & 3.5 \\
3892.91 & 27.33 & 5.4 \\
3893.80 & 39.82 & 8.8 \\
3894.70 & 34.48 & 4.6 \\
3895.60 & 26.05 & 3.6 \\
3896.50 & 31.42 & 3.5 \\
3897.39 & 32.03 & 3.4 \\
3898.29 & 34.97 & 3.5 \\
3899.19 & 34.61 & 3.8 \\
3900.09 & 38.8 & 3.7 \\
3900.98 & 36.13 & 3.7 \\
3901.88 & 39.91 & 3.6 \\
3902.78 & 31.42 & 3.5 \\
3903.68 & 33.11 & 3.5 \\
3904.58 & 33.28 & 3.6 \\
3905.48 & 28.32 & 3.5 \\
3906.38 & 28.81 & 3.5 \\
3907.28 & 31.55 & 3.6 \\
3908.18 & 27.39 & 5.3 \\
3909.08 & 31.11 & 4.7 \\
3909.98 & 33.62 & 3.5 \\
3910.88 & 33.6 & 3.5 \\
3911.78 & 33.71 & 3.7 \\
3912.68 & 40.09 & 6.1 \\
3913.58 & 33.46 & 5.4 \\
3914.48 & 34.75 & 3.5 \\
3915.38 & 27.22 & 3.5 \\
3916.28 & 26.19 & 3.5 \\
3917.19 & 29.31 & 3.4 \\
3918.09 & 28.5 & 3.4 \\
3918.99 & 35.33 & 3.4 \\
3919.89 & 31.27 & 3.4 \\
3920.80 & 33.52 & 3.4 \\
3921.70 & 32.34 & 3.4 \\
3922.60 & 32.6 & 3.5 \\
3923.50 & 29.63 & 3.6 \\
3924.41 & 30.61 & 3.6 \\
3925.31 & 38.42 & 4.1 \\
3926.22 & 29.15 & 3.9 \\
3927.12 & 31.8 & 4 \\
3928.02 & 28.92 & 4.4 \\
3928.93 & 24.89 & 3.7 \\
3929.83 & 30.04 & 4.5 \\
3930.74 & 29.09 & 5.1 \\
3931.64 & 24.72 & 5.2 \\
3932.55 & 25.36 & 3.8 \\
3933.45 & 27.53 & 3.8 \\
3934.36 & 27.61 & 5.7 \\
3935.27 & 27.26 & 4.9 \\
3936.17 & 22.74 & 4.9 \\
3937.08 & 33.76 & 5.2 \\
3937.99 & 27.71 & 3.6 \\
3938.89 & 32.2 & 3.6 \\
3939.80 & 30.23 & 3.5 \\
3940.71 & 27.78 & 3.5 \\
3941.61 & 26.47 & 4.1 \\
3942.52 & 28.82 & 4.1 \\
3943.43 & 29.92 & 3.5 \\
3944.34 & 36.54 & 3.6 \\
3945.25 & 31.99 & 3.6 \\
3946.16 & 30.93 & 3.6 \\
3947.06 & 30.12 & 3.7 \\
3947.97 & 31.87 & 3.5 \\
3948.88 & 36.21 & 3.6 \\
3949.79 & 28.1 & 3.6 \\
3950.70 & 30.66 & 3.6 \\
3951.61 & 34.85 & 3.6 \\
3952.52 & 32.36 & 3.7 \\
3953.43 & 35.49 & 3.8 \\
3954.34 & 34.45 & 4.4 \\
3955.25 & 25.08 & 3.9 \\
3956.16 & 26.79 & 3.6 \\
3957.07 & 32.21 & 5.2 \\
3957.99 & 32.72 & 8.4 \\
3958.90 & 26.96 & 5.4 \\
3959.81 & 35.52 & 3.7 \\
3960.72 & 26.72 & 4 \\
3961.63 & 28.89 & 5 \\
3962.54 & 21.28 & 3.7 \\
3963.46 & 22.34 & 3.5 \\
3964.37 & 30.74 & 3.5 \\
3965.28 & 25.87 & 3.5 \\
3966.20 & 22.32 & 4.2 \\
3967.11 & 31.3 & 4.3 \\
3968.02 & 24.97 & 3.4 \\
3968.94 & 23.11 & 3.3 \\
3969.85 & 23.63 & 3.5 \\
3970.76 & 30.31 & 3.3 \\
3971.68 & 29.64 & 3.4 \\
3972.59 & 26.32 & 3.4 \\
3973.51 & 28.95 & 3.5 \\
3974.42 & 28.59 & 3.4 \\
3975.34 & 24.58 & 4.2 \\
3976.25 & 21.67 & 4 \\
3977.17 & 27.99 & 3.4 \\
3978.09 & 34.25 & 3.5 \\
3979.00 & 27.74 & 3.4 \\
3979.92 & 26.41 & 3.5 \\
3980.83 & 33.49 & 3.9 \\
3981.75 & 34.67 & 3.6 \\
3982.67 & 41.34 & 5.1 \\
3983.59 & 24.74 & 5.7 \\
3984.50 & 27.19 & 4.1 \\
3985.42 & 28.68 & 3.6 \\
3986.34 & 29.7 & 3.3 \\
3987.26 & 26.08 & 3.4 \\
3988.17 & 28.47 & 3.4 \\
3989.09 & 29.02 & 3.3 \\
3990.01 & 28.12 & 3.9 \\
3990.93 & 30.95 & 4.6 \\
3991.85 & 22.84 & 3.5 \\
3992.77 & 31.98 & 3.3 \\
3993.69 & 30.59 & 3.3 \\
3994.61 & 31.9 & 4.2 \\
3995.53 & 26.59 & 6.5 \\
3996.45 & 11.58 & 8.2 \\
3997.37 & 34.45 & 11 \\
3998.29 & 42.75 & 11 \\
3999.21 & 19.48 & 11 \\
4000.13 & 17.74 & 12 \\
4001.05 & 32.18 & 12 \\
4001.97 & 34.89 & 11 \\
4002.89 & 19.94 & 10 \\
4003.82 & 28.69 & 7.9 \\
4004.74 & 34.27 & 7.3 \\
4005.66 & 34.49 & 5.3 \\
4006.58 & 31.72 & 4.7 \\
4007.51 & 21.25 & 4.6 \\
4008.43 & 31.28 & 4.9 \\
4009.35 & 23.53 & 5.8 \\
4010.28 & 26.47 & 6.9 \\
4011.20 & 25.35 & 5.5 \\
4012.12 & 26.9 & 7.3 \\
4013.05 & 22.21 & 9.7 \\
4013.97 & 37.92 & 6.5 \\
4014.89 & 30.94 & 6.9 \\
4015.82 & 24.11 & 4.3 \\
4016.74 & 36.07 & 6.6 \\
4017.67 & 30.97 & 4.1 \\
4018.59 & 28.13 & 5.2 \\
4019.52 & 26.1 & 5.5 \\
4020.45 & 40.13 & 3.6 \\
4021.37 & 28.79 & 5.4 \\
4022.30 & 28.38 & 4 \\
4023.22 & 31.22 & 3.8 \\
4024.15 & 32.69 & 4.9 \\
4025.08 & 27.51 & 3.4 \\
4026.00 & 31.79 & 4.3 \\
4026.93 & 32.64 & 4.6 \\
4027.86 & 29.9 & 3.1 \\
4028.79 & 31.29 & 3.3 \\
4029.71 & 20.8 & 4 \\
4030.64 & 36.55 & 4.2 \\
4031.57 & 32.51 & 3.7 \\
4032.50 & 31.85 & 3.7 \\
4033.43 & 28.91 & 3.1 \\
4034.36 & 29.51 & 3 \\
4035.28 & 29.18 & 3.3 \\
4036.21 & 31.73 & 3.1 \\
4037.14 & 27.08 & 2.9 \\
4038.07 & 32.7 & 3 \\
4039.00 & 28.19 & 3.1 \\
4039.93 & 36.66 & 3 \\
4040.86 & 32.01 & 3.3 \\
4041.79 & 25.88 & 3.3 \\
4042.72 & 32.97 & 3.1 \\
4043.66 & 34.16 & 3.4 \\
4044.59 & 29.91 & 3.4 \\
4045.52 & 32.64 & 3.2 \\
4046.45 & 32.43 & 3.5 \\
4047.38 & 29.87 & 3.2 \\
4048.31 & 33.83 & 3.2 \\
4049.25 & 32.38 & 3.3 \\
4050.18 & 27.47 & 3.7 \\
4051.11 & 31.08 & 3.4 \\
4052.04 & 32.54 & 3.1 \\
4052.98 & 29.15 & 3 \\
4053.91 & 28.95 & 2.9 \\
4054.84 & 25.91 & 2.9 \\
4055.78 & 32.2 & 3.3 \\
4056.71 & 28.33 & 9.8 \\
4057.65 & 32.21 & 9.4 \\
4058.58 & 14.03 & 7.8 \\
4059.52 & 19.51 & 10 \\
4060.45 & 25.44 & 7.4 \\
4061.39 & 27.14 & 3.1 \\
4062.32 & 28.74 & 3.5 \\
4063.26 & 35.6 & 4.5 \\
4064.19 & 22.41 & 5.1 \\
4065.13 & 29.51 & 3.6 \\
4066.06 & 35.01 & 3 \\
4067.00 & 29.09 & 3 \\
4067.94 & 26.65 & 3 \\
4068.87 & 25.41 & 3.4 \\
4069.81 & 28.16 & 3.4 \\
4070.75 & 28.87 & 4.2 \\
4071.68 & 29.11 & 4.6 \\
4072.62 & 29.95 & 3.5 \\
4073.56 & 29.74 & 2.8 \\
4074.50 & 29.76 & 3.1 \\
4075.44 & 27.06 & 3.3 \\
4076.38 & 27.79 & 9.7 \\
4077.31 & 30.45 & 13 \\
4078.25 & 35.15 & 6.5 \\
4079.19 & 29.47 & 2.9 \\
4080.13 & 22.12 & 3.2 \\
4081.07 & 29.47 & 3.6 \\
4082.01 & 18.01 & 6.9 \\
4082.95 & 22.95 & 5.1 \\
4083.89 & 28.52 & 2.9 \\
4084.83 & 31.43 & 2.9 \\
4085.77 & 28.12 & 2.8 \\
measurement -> 5.5 AA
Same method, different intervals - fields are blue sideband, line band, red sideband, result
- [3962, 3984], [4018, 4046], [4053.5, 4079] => -2.7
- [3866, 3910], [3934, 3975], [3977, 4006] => 2.1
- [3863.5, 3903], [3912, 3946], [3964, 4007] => 1.3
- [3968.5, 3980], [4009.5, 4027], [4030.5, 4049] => 0.2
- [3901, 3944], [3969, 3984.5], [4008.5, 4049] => 0.8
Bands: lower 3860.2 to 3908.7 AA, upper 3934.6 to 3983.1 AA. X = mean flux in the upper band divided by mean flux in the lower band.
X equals 0.88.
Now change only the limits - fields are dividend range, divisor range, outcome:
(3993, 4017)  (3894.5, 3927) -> 0.87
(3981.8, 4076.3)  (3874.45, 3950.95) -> 0.93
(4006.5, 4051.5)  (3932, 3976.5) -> 1.05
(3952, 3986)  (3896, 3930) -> 0.89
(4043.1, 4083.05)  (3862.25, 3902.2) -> 0.85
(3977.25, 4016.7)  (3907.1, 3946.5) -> 0.95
